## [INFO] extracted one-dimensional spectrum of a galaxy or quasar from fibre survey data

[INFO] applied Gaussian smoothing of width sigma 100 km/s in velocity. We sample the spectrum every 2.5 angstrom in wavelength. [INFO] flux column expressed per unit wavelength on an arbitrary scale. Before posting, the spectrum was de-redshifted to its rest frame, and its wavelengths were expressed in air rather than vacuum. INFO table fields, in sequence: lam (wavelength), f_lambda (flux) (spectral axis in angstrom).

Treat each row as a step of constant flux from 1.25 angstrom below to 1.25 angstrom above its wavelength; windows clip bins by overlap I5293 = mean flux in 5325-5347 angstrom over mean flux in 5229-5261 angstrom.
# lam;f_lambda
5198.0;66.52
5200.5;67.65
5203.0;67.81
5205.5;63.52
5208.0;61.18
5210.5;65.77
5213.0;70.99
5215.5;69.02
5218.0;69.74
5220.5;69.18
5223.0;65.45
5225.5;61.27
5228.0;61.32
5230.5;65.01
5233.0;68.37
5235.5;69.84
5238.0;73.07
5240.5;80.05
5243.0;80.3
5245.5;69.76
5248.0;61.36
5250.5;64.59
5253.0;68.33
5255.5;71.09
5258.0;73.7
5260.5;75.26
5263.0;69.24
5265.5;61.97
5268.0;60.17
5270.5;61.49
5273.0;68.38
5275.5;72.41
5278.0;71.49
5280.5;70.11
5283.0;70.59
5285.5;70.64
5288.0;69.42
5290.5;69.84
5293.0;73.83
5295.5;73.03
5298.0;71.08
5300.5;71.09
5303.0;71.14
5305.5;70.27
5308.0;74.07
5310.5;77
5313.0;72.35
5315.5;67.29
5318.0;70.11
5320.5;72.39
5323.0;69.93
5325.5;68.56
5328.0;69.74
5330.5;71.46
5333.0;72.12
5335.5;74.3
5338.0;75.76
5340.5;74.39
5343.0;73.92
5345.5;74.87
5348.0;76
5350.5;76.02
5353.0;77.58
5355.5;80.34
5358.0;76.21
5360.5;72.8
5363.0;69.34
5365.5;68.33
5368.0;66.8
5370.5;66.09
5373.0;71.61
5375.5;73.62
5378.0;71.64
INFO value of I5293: 1.0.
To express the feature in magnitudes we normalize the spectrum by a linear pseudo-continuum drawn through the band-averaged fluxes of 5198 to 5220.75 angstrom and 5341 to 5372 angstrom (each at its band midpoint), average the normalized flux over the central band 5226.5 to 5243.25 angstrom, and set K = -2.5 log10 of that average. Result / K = -0.04 mag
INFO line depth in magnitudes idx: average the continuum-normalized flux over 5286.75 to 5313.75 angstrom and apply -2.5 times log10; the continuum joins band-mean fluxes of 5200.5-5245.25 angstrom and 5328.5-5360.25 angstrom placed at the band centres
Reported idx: 0.01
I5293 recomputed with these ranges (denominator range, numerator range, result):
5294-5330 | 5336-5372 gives 1.03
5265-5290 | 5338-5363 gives 1.11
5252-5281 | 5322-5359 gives 1.08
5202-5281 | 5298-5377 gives 1.06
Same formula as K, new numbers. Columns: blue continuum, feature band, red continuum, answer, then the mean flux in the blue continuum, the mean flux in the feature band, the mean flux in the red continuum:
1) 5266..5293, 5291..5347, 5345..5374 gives -0.02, 68.5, 72.2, 73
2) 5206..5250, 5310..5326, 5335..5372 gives 0.02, 68.2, 70.9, 73.5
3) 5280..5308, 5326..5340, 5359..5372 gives -0.04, 71.2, 72.5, 68.9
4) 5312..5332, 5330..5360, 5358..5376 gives -0.08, 70.2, 75.3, 70.1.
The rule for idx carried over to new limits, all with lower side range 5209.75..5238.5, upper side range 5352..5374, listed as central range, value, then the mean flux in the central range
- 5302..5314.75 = -0.04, 72.8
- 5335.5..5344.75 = -0.05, 74.6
